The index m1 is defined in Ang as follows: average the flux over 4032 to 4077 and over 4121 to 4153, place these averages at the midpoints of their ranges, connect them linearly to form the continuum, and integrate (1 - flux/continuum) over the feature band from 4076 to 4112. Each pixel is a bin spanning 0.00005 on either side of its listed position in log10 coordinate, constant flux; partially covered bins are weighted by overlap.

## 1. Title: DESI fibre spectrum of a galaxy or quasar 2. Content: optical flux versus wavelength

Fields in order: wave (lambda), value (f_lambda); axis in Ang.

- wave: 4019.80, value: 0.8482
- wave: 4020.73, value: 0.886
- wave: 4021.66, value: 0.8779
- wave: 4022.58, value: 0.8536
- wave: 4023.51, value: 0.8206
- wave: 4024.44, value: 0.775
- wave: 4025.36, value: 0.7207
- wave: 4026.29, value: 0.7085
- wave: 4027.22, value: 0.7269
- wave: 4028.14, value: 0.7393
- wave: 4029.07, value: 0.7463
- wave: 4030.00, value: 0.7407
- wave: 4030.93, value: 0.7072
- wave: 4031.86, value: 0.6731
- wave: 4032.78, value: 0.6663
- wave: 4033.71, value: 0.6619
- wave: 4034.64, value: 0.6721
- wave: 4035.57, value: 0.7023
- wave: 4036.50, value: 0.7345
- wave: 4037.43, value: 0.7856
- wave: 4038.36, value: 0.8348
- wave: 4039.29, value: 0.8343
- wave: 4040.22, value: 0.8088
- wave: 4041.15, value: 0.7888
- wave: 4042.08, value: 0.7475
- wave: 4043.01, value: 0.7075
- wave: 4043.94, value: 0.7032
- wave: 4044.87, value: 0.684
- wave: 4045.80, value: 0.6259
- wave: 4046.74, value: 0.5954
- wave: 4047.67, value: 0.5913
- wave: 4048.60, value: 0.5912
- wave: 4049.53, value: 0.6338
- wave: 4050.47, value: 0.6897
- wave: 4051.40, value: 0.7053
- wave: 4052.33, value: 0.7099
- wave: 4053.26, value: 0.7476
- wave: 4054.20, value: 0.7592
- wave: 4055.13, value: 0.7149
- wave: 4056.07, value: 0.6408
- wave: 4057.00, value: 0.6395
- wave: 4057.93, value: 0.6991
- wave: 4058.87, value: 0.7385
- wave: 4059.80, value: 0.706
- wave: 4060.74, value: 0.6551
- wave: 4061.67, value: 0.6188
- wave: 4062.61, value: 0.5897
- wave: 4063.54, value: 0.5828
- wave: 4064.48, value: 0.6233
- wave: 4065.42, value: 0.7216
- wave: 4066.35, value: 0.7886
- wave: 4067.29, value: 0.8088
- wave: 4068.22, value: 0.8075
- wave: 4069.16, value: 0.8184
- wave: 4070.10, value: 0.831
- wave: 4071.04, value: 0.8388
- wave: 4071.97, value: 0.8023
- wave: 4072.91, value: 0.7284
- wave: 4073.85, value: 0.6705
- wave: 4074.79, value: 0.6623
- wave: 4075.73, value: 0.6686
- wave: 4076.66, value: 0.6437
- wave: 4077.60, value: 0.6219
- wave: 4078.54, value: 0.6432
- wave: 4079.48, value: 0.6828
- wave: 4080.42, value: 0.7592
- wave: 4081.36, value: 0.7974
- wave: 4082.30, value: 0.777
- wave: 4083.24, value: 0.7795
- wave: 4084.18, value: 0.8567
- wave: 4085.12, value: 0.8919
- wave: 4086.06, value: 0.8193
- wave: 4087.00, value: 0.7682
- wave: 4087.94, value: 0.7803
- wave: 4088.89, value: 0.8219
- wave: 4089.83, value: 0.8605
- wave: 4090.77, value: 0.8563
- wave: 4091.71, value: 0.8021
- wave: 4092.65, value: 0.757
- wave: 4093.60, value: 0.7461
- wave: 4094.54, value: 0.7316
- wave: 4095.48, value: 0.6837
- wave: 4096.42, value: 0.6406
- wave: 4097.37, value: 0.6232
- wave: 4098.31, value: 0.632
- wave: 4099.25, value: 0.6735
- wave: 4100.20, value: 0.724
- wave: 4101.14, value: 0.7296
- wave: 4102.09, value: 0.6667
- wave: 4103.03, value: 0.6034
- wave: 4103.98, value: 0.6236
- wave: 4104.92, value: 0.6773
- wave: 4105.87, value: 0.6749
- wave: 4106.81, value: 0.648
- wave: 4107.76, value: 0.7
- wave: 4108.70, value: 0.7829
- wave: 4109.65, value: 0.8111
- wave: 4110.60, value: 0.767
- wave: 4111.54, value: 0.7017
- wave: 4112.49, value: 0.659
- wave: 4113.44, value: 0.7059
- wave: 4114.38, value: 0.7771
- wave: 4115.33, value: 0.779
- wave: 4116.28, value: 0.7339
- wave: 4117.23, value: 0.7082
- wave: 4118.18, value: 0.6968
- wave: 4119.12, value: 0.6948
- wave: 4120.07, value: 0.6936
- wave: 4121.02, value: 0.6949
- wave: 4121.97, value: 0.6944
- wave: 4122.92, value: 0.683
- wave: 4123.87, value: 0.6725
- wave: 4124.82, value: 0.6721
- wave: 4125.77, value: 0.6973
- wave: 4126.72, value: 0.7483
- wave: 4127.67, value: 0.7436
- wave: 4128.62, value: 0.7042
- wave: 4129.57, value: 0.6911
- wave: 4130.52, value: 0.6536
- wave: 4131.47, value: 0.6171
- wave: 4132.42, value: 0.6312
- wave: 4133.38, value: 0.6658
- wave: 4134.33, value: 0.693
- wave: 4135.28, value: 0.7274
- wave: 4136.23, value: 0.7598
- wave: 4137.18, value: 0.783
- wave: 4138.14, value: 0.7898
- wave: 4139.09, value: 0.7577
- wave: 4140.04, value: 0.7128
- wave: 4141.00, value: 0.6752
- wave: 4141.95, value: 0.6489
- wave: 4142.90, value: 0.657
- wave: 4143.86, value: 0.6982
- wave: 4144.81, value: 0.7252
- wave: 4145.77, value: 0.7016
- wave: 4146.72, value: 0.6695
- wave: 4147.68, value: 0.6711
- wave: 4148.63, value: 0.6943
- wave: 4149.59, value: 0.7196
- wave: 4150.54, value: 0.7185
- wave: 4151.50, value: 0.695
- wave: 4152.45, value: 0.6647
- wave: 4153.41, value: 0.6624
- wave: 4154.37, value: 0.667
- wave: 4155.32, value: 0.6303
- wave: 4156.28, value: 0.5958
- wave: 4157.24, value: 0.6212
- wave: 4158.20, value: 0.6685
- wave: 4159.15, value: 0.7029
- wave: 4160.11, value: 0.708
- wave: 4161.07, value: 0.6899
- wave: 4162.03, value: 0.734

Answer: -1.4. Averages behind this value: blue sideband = 0.708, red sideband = 0.698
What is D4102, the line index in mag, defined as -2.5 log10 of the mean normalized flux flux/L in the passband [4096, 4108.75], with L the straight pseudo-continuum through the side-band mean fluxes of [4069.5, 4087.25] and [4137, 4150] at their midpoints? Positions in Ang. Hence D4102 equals 0.10 mag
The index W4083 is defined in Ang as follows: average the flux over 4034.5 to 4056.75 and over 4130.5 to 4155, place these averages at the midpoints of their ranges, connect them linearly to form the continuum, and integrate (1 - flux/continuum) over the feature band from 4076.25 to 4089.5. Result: -1.1 Ang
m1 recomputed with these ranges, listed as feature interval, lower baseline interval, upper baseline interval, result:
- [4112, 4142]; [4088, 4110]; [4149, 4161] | -0.51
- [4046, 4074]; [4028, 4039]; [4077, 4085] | 1.29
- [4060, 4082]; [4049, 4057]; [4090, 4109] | -0.45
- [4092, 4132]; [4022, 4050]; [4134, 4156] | 0.44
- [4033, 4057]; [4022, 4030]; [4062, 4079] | 1.18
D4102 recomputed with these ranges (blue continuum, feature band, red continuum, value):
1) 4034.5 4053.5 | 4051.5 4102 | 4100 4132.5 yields -0.04 mag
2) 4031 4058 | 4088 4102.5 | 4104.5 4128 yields -0.03 mag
